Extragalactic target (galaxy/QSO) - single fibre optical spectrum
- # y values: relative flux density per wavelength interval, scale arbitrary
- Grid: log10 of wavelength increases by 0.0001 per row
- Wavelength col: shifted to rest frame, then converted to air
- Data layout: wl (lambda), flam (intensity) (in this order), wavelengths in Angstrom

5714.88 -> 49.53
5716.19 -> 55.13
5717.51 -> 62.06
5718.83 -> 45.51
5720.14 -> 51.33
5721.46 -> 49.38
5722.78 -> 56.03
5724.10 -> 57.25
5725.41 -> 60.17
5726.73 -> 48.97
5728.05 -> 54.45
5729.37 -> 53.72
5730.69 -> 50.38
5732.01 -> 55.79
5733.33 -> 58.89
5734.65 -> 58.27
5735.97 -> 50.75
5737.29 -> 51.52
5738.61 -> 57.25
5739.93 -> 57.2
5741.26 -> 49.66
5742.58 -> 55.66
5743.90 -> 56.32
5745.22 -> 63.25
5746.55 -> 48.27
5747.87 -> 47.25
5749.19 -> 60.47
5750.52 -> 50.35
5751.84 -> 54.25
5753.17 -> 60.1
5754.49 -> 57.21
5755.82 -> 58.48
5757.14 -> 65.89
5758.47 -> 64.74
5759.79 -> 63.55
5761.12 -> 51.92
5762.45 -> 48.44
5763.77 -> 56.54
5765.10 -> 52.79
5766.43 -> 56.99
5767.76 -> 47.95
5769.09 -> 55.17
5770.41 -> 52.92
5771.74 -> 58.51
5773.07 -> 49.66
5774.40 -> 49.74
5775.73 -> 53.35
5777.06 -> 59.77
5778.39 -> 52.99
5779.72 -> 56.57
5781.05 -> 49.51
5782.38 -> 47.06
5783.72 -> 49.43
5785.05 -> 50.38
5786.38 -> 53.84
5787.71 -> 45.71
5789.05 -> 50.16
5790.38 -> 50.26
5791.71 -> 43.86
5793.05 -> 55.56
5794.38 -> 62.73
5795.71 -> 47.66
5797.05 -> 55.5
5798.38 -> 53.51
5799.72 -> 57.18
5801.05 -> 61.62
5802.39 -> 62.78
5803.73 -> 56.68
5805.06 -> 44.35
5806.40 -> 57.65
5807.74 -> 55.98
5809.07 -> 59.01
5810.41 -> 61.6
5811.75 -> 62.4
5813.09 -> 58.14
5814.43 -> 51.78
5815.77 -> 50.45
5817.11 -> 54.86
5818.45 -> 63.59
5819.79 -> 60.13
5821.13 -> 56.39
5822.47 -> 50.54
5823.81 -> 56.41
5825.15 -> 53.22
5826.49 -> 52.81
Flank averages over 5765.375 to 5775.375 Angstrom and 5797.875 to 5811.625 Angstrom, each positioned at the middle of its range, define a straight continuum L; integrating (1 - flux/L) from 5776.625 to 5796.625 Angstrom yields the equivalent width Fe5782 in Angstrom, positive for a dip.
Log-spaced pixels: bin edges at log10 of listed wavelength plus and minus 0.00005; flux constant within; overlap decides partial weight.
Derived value 1.2 Angstrom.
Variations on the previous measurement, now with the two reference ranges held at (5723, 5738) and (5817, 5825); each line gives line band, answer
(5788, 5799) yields 0.79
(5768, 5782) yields 0.56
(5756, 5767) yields -0.45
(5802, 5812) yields -0.12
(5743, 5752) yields 0.12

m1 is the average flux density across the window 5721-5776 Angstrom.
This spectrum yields 55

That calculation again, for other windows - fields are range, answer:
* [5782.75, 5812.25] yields 54.3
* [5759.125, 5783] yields 53.6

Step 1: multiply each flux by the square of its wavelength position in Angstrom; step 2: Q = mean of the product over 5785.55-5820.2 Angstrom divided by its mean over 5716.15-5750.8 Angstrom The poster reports 1.04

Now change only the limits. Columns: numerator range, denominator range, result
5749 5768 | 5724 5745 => 1.04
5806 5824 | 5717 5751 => 1.08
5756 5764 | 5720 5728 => 1.10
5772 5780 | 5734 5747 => 0.99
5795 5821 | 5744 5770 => 1.03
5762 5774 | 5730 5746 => 0.97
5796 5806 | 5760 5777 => 1.05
